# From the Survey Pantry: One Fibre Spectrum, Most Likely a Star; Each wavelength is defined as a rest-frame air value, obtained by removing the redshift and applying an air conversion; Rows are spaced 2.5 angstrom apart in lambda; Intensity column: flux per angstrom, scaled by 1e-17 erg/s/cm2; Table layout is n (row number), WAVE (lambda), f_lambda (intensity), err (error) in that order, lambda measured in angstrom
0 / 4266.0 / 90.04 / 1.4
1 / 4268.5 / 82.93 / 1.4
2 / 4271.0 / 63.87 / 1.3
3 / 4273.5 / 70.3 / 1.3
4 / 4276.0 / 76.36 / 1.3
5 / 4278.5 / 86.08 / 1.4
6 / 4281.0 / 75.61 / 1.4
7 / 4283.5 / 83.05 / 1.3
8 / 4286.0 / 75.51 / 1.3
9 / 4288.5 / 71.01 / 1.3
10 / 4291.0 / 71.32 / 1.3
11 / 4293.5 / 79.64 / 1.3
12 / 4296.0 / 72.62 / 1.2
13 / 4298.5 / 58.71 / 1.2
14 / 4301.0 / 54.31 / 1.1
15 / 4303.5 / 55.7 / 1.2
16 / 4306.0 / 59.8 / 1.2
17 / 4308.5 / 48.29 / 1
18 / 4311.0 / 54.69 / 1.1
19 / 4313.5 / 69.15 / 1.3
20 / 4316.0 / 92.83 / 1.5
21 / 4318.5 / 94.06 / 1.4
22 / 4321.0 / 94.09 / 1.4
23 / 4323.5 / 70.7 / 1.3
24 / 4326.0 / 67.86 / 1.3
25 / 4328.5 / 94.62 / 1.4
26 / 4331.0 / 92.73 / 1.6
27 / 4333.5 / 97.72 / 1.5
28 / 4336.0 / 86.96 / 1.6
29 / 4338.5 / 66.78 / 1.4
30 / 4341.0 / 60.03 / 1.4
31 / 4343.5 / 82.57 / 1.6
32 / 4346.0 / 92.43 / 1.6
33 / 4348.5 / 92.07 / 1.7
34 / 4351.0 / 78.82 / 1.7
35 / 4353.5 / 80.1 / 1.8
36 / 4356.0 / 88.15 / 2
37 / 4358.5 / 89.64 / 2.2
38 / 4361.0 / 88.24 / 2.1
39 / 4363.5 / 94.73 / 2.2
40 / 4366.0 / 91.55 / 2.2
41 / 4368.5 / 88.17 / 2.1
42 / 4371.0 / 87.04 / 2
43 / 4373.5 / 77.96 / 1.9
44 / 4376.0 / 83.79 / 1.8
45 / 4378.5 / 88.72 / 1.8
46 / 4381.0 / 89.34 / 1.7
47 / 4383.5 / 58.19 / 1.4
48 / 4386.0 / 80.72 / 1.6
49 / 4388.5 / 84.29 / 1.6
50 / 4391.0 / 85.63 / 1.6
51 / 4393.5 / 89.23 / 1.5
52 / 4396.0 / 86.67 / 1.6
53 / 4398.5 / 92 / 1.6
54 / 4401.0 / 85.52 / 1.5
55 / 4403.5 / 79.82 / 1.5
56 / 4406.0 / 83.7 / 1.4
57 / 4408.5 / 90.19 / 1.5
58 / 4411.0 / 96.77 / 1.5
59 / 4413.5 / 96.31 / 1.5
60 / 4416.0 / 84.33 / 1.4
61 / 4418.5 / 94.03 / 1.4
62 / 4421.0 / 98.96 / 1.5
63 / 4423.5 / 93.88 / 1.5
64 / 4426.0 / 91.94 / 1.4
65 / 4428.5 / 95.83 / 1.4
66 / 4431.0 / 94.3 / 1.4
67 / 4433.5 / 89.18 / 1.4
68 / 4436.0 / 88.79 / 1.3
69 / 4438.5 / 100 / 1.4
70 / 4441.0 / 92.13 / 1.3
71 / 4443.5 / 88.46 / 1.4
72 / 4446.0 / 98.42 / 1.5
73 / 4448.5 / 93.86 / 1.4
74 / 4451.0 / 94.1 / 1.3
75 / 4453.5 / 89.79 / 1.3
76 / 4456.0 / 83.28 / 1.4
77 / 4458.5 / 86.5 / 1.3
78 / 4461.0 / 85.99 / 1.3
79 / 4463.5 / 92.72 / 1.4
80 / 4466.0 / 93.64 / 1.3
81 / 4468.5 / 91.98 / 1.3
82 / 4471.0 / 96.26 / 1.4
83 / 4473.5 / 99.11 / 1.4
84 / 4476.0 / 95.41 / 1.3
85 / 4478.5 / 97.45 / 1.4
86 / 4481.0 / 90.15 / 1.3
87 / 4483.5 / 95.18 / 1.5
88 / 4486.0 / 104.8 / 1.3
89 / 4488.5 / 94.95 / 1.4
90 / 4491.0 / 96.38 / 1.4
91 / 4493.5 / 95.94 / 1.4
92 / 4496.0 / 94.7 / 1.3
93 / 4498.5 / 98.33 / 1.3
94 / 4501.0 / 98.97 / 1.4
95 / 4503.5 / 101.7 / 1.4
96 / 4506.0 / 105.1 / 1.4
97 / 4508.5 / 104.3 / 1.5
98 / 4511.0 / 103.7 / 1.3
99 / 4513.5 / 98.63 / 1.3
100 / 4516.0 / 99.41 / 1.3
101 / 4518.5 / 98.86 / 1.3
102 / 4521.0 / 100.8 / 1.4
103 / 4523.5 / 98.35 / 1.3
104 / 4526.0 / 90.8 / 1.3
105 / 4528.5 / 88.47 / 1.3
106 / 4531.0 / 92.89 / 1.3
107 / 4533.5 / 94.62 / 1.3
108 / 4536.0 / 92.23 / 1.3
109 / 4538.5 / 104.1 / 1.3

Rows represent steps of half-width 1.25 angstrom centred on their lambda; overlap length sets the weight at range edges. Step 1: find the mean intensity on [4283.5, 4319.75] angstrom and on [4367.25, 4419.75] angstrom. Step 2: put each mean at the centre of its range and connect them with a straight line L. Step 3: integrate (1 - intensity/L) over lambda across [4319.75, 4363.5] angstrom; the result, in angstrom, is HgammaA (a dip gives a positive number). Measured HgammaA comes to -4.5 angstrom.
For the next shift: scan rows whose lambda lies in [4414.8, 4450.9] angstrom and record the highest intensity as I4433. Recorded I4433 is 100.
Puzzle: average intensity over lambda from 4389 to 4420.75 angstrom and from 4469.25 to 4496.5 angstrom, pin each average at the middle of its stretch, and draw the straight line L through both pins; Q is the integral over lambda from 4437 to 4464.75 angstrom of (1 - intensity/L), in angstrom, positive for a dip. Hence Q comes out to 0.6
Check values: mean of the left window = 88.9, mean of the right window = 96.4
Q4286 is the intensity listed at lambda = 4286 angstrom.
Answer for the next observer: 75.51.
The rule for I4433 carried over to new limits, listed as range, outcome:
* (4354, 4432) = 98.96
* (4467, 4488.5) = 104.8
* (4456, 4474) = 99.11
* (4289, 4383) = 97.72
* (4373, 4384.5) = 89.34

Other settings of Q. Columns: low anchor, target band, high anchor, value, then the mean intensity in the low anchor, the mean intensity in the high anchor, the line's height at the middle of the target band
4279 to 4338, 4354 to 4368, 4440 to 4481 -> -1.53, 74.9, 92.4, 80.9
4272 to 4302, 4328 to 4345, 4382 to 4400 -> -1.15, 73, 82.5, 77.5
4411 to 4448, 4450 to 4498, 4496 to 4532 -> 1.23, 93.5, 98.5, 96.1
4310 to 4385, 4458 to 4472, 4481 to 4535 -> 0.38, 83.2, 97.7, 93.8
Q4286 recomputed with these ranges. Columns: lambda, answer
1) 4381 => 89.34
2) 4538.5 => 104.1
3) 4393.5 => 89.23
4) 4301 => 54.31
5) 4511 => 103.7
